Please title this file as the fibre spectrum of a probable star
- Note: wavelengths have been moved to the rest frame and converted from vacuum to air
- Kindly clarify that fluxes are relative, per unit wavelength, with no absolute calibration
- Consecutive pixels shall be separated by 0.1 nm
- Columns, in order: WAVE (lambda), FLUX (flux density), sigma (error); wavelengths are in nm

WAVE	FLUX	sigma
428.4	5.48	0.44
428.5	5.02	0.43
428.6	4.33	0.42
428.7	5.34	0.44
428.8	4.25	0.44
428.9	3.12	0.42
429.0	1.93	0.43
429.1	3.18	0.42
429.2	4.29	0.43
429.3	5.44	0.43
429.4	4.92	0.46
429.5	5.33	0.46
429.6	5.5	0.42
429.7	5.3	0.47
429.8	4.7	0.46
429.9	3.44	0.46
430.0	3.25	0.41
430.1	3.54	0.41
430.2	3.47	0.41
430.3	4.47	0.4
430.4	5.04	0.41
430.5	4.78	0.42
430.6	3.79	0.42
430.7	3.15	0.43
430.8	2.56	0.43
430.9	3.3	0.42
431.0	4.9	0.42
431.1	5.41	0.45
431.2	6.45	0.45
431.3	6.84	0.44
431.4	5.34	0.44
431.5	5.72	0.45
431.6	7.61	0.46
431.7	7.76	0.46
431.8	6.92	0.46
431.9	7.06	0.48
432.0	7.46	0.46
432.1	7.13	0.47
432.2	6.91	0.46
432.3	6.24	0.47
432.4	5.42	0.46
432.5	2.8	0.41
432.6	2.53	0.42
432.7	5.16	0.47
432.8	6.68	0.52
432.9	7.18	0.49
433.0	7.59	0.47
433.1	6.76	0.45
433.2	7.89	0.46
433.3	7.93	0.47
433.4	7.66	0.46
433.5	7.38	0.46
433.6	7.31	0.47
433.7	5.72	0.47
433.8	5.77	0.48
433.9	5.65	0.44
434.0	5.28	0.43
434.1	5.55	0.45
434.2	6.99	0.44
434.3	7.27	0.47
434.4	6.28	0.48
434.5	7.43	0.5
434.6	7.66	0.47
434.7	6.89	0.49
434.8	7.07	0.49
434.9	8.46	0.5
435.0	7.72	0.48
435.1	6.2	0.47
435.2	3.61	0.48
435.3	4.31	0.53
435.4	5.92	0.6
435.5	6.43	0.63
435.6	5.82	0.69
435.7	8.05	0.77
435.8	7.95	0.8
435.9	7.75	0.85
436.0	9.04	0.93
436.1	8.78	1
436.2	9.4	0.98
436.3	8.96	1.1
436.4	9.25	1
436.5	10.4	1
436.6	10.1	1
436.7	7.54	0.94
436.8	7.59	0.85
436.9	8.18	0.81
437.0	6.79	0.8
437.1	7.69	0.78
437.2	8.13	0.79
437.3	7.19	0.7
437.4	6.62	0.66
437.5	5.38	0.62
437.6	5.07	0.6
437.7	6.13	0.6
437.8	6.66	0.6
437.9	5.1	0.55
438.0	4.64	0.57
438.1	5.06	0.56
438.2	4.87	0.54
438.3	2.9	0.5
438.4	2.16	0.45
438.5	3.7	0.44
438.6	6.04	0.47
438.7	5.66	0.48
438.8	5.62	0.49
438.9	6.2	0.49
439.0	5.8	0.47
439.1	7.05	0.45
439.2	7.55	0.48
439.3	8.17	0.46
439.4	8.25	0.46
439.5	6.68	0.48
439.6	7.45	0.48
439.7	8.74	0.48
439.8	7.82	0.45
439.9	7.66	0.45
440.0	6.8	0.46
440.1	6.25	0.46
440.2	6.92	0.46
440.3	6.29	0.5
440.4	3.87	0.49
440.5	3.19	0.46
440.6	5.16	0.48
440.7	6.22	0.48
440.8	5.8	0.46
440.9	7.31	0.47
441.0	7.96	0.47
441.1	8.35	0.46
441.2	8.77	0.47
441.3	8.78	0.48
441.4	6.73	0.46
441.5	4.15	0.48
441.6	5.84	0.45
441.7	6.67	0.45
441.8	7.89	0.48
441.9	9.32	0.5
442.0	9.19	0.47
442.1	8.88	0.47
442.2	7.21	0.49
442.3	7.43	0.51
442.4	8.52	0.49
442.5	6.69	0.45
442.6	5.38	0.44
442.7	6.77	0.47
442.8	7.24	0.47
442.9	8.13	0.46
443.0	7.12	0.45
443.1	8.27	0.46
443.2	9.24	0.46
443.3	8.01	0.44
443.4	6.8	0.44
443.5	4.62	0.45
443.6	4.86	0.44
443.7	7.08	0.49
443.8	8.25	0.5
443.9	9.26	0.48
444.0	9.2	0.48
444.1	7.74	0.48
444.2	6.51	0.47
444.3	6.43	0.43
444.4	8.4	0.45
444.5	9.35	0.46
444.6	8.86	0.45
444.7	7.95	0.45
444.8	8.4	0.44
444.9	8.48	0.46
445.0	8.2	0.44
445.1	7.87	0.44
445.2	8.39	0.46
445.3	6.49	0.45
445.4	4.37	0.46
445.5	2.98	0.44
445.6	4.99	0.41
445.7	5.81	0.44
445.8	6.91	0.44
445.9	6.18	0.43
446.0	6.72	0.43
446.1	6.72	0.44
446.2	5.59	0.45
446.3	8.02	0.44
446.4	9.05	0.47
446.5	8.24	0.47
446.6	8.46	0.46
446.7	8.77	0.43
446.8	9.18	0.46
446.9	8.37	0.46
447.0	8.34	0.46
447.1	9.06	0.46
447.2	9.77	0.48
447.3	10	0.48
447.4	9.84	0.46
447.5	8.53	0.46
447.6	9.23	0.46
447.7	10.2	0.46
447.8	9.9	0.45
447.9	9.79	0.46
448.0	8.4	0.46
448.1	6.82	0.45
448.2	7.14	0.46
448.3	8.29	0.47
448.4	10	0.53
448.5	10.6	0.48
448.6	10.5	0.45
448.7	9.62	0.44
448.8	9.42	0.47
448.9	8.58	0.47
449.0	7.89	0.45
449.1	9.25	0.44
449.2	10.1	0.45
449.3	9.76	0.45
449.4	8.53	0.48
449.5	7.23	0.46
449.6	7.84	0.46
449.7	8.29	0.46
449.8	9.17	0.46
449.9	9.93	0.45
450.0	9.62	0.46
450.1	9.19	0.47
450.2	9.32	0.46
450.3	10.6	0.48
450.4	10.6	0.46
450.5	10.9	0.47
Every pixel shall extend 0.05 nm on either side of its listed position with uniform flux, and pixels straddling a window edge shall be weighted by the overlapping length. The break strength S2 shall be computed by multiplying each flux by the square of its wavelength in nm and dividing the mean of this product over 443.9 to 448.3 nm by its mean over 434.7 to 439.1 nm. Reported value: 1.24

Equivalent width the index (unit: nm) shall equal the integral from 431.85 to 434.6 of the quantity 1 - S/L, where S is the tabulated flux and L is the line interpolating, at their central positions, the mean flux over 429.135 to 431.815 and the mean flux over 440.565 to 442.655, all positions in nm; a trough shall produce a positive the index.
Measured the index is -0.48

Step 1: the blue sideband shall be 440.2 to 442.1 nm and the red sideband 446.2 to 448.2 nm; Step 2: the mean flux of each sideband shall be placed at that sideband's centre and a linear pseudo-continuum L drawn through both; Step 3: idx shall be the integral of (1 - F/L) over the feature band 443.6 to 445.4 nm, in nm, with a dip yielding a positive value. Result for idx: 0.01 nm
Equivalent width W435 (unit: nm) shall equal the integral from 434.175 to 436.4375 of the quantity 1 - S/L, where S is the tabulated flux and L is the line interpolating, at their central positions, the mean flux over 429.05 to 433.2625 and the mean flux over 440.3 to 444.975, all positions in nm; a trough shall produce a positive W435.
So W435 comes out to -0.456 nm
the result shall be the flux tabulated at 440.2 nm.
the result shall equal 6.92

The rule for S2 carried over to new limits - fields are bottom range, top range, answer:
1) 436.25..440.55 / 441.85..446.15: 1.15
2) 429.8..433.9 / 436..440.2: 1.25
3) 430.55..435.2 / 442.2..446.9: 1.25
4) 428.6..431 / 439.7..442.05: 1.76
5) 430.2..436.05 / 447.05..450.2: 1.58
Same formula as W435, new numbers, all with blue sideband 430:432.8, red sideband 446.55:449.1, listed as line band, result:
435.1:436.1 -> -0.065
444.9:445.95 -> 0.269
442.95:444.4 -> 0.122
